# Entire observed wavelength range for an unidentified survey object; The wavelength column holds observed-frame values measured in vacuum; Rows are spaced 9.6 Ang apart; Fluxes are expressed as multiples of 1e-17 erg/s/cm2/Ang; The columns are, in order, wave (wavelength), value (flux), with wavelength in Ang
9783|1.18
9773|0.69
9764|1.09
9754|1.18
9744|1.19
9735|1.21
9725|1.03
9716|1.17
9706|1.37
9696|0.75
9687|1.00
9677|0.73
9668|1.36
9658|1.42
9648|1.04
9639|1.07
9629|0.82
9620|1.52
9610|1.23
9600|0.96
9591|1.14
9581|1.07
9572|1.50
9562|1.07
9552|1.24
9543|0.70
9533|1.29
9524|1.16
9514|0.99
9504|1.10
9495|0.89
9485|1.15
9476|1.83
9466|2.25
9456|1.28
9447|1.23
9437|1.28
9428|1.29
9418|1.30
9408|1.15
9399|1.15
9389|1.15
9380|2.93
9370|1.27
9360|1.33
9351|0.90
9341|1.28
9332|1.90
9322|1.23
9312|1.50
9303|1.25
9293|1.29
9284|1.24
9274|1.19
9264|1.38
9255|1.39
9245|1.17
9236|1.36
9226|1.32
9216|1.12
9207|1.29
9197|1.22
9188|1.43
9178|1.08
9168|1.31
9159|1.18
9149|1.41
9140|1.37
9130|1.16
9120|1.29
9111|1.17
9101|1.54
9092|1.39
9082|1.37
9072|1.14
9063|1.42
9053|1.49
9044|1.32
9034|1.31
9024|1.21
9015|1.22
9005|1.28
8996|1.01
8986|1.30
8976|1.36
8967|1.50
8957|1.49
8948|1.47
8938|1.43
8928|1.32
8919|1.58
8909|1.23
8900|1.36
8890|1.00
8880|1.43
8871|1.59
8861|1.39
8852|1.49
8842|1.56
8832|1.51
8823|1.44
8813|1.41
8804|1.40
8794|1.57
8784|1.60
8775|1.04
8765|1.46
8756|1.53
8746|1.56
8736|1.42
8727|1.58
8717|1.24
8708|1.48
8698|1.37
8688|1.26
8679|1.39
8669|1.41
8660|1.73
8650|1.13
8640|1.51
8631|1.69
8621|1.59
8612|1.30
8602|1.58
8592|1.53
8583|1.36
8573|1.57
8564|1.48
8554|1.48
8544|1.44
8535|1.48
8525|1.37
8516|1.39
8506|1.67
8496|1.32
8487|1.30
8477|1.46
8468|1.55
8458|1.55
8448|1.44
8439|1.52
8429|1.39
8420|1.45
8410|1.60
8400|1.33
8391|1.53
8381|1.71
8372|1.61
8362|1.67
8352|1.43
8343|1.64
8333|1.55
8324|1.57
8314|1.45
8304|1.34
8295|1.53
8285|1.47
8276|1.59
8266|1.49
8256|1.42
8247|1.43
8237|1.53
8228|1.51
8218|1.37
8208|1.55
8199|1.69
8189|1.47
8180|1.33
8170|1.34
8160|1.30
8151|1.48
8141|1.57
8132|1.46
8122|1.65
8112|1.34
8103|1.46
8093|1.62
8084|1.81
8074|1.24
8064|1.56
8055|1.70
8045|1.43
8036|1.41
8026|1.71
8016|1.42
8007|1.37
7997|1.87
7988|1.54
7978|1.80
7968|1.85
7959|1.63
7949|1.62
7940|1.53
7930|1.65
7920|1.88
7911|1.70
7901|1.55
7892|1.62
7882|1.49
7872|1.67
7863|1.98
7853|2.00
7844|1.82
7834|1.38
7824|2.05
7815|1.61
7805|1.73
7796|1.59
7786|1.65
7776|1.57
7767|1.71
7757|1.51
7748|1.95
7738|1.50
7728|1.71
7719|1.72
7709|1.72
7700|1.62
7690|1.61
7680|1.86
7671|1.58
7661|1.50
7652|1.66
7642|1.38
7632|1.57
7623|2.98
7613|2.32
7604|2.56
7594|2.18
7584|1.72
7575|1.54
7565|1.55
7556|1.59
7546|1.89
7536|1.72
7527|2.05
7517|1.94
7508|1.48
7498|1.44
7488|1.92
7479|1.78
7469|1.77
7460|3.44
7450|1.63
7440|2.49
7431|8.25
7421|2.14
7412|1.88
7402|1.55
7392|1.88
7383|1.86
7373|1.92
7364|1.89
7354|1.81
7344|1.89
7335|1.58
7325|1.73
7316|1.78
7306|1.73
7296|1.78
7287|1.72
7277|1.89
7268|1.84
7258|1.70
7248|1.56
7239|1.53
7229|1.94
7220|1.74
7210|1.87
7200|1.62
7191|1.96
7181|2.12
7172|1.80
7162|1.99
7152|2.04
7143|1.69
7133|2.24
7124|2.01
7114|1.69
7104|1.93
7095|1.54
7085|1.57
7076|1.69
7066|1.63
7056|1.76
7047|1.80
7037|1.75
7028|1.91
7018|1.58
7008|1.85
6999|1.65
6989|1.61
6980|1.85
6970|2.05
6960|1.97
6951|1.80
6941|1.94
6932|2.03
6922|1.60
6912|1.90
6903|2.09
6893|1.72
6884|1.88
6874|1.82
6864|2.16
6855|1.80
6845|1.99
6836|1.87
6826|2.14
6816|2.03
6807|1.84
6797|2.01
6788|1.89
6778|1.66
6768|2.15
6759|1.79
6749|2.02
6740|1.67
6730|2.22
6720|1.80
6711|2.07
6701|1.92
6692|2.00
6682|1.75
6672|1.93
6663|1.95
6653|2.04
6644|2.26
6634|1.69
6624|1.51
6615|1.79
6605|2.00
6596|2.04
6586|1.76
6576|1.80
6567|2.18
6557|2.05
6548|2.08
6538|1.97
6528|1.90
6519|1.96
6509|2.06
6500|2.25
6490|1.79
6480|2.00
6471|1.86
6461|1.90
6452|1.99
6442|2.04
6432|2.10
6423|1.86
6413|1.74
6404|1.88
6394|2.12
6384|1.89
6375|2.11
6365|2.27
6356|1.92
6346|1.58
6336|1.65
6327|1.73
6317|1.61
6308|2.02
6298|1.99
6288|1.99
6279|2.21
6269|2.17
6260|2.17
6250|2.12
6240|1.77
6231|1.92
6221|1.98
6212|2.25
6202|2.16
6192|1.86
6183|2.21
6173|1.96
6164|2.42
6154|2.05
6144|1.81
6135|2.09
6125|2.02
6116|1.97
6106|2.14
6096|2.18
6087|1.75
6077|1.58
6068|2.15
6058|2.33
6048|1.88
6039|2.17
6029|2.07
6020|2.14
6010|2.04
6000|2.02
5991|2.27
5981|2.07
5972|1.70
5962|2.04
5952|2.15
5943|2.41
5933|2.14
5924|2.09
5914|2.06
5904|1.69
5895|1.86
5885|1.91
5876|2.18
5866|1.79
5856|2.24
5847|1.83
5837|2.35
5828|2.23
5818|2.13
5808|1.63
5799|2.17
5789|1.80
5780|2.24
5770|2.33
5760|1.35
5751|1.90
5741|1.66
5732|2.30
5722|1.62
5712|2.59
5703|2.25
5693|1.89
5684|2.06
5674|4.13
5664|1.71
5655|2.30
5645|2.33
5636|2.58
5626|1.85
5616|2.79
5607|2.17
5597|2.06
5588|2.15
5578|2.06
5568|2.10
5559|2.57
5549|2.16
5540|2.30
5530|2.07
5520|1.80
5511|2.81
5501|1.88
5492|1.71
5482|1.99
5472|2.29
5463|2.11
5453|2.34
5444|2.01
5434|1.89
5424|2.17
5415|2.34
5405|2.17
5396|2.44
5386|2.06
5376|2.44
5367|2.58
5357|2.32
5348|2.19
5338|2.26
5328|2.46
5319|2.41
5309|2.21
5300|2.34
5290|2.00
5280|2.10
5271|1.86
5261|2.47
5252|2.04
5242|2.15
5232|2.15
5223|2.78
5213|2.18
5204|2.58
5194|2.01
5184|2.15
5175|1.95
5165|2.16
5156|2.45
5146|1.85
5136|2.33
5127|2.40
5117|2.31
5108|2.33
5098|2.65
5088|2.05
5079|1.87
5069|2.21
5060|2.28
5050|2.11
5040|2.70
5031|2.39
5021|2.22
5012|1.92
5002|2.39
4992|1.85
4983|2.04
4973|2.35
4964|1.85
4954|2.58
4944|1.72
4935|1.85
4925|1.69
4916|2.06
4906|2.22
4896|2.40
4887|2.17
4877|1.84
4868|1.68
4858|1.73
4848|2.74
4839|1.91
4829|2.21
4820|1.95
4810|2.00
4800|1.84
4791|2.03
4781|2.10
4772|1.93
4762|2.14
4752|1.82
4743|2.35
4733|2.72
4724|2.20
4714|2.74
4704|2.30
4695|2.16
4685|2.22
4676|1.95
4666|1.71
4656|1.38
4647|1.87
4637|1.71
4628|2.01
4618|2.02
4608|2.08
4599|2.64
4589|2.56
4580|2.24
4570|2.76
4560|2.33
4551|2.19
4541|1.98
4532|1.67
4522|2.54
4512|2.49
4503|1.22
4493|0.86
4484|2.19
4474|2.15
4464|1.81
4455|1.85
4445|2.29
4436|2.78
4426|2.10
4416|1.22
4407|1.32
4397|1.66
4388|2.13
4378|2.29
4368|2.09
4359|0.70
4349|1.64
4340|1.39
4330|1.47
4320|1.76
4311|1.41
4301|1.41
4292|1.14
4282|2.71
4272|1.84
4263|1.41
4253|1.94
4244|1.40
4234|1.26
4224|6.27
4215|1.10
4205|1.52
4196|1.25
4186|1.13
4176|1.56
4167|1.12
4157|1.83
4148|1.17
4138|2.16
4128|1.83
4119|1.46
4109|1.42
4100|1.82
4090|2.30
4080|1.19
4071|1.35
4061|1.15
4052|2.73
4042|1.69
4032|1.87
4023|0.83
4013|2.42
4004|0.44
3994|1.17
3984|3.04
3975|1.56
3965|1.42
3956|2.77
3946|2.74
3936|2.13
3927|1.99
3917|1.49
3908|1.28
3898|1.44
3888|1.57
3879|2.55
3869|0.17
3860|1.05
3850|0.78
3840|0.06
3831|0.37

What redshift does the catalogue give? 0.132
